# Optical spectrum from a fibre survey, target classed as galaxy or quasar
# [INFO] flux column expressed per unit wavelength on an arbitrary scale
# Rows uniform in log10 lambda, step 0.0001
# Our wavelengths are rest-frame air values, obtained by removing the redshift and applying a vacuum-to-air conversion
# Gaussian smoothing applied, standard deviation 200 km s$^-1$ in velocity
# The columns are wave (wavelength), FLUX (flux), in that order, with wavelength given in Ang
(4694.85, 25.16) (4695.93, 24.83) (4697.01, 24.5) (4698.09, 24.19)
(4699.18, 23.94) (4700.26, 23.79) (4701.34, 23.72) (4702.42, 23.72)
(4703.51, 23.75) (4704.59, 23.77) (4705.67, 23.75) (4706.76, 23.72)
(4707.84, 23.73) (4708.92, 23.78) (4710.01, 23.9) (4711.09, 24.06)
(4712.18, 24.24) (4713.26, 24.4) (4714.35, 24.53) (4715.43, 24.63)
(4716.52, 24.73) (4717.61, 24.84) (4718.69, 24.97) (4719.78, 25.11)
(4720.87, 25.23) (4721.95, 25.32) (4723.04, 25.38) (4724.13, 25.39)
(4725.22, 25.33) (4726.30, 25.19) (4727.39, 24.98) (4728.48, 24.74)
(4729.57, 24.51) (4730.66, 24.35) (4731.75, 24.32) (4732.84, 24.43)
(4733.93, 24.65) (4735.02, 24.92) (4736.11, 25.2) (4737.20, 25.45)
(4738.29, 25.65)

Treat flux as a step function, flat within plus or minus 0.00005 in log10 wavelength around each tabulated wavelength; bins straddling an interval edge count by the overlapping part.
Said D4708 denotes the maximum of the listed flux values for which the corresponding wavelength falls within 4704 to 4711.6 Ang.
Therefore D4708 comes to 24.06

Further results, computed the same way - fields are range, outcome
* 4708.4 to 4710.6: 23.9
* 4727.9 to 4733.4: 24.74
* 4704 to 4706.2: 23.77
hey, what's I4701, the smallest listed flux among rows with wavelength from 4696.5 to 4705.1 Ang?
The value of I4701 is 23.72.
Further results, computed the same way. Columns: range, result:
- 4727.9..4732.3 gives 24.32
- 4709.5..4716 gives 23.9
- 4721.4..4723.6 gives 25.32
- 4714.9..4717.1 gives 24.63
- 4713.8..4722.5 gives 24.53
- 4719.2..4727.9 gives 24.98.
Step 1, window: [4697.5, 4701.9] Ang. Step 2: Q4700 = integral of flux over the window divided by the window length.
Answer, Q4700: 23.9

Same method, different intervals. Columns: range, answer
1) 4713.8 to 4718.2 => 24.7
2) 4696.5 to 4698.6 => 24.4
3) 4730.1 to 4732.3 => 24.3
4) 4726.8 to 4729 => 24.8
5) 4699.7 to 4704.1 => 23.8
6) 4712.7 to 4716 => 24.5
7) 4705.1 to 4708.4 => 23.8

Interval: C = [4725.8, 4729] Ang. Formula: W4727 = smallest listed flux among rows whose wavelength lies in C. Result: 24.74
